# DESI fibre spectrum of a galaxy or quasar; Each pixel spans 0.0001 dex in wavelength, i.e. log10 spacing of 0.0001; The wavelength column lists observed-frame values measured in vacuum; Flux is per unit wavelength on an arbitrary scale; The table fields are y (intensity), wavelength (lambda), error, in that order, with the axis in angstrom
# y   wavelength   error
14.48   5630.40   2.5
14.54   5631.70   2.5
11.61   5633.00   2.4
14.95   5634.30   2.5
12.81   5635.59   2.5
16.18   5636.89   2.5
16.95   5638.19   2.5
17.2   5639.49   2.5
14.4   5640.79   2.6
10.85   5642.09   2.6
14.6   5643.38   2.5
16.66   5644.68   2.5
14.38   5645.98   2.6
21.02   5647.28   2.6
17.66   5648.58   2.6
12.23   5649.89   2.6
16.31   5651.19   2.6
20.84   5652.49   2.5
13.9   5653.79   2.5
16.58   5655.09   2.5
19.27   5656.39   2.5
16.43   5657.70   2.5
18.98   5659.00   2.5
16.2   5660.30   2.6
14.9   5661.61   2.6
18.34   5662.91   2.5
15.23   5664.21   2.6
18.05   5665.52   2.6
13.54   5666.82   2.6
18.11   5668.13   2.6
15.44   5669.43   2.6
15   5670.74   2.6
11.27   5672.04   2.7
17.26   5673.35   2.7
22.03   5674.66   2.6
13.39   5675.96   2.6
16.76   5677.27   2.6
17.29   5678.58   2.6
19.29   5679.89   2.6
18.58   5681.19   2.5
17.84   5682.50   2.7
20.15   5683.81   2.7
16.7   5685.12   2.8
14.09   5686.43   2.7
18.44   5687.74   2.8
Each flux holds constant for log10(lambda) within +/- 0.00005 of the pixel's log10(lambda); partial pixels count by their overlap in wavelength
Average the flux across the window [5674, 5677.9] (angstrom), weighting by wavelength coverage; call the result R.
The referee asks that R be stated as 17.4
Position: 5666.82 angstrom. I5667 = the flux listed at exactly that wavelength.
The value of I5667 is 13.54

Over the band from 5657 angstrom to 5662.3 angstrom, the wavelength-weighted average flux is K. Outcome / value 16.6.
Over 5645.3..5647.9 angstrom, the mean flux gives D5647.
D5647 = 17.7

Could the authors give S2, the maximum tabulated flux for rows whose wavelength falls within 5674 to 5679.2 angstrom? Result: 22.03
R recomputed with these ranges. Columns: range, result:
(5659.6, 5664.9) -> 16.2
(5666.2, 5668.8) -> 15.9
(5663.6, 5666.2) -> 16.6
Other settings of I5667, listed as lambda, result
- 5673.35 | 17.26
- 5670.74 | 15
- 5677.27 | 16.76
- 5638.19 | 16.95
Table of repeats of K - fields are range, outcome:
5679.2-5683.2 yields 18.6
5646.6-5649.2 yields 19.3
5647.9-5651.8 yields 15.4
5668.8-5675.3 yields 16.2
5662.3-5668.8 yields 16.6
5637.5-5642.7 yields 14.9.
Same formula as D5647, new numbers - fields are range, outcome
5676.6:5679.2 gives 17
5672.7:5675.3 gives 19.6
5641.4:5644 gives 12.8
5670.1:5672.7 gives 13.1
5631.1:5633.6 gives 13.1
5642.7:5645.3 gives 15.6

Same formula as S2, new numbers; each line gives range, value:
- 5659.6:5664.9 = 18.34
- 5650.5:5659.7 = 20.84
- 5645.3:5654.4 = 21.02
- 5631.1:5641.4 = 17.2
